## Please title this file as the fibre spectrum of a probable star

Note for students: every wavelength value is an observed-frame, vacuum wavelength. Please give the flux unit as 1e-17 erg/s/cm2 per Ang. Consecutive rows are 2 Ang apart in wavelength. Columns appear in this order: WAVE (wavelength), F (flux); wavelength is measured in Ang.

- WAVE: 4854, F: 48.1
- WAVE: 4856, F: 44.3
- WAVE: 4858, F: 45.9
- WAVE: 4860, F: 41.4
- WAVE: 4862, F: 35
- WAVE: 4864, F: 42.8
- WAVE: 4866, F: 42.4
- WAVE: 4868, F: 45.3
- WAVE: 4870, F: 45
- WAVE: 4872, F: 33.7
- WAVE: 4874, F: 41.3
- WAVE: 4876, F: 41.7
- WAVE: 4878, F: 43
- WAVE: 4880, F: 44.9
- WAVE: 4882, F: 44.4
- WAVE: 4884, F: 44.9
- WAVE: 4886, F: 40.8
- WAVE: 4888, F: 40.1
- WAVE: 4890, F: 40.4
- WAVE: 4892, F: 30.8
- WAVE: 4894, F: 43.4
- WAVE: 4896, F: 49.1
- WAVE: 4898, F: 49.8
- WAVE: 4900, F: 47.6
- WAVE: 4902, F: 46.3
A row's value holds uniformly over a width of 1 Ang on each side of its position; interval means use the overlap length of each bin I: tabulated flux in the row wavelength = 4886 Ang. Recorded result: 40.8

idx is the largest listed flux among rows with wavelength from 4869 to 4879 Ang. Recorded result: 45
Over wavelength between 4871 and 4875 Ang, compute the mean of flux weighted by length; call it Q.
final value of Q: 37.5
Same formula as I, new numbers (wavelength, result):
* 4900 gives 47.6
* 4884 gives 44.9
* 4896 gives 49.1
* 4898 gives 49.8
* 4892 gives 30.8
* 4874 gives 41.3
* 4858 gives 45.9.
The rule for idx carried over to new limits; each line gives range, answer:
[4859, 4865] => 42.8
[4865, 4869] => 45.3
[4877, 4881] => 44.9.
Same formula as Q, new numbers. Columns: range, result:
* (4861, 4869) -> 41.4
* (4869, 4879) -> 40.9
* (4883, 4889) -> 41.9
